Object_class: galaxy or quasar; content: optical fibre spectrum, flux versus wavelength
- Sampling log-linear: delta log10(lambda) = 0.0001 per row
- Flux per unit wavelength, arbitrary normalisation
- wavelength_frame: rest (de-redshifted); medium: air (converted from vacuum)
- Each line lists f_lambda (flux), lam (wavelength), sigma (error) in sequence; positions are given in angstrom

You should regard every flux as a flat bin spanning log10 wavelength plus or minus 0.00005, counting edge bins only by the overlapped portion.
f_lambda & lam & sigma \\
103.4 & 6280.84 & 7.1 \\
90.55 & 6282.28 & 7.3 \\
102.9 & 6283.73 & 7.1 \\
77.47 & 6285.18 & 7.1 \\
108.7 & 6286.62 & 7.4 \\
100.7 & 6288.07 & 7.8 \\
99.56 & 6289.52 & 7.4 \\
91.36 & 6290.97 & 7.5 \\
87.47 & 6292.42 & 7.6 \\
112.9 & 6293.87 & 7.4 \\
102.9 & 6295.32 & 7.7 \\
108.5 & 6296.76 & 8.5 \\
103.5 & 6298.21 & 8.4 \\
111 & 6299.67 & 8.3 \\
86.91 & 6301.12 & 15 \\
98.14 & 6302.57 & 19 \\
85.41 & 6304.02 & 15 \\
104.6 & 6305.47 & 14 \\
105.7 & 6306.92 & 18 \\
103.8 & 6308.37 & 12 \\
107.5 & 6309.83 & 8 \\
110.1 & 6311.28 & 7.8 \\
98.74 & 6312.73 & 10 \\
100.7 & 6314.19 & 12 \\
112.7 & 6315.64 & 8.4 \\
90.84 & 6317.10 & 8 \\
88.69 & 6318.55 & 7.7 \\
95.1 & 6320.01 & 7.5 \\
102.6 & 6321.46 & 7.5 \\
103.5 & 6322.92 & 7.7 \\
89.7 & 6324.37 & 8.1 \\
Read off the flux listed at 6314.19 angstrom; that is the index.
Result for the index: 100.7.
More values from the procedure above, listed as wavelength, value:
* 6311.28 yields 110.1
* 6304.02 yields 85.41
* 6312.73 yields 98.74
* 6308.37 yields 103.8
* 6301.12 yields 86.91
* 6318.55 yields 88.69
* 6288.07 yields 100.7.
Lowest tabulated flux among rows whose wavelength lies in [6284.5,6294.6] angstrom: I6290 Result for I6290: 77.47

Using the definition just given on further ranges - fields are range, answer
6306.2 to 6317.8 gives 90.84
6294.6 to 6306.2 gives 85.41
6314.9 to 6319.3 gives 88.69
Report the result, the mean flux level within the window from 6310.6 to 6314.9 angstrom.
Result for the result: 103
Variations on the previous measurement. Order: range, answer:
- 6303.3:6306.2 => 95.2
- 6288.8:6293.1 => 92.8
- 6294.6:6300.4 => 106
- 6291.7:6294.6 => 100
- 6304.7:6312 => 106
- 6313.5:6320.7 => 97.6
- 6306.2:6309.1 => 105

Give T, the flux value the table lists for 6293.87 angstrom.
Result 112.9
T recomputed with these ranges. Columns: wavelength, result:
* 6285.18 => 77.47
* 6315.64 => 112.7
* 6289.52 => 99.56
